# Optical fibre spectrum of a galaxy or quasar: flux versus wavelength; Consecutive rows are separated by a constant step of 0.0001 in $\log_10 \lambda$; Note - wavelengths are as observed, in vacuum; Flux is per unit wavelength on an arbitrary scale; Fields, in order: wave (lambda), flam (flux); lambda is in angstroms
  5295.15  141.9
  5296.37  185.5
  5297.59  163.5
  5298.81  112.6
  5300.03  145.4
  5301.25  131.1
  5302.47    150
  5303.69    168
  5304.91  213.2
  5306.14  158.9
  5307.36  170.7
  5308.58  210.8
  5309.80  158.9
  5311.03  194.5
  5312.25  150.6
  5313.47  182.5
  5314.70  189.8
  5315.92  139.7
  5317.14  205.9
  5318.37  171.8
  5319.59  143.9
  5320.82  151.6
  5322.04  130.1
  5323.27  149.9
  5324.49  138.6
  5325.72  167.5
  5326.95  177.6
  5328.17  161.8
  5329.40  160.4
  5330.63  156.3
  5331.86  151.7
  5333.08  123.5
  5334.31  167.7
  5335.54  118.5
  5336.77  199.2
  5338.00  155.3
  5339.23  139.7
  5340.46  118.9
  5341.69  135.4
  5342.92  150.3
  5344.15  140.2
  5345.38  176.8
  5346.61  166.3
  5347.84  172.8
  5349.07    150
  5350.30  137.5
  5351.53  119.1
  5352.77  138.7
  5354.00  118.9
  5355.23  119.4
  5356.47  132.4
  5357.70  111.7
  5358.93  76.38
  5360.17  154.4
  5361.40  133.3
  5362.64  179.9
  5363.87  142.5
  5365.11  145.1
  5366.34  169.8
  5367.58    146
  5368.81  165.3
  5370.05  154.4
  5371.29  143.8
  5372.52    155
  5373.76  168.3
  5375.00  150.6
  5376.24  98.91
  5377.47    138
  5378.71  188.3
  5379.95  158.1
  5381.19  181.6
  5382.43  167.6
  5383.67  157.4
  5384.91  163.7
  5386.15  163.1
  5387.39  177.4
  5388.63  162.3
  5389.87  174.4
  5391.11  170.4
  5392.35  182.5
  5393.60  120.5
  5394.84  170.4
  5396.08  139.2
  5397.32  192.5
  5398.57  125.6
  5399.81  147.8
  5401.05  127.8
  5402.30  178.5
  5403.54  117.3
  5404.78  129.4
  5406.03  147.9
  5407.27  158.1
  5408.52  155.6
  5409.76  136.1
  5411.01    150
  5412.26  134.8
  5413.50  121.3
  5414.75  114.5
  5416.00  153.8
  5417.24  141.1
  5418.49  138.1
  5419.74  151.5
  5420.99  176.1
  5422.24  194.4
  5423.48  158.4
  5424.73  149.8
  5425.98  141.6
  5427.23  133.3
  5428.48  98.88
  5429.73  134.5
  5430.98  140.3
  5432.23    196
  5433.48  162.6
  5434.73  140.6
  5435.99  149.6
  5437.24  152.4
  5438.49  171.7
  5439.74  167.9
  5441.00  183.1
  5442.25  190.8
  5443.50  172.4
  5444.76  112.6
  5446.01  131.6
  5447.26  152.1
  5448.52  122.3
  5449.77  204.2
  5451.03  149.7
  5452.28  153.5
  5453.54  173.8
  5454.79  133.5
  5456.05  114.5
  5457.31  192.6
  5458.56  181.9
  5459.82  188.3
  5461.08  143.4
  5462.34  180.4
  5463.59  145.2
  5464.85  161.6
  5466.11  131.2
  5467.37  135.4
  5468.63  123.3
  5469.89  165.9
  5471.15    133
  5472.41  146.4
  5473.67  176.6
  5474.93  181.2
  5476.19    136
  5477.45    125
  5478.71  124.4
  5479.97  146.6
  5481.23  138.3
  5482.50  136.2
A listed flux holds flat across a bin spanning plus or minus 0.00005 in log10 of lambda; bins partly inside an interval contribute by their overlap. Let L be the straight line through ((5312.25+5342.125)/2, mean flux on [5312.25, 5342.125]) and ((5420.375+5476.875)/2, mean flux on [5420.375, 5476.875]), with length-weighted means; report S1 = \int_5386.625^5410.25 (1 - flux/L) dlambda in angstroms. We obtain 0.3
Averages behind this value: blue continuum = 156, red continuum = 155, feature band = 154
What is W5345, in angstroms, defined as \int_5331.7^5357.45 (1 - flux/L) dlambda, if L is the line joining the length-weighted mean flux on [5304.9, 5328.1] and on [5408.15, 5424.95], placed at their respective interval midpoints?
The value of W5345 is 2.9 angstroms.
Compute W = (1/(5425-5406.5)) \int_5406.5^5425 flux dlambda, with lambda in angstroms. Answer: 149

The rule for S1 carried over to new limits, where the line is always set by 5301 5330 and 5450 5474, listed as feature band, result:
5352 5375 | 2.88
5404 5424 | 1.41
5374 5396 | 0.11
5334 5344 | 1.05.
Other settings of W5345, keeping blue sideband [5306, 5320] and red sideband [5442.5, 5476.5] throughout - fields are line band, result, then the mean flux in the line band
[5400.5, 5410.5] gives 1.08 angstroms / 144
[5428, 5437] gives 0.60 angstroms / 147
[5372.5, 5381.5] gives 0.62 angstroms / 154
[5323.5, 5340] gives 1.62 angstroms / 155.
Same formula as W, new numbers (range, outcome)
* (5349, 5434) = 148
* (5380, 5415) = 153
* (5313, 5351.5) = 155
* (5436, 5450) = 158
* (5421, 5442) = 156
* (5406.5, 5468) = 153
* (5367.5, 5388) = 158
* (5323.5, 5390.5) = 150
